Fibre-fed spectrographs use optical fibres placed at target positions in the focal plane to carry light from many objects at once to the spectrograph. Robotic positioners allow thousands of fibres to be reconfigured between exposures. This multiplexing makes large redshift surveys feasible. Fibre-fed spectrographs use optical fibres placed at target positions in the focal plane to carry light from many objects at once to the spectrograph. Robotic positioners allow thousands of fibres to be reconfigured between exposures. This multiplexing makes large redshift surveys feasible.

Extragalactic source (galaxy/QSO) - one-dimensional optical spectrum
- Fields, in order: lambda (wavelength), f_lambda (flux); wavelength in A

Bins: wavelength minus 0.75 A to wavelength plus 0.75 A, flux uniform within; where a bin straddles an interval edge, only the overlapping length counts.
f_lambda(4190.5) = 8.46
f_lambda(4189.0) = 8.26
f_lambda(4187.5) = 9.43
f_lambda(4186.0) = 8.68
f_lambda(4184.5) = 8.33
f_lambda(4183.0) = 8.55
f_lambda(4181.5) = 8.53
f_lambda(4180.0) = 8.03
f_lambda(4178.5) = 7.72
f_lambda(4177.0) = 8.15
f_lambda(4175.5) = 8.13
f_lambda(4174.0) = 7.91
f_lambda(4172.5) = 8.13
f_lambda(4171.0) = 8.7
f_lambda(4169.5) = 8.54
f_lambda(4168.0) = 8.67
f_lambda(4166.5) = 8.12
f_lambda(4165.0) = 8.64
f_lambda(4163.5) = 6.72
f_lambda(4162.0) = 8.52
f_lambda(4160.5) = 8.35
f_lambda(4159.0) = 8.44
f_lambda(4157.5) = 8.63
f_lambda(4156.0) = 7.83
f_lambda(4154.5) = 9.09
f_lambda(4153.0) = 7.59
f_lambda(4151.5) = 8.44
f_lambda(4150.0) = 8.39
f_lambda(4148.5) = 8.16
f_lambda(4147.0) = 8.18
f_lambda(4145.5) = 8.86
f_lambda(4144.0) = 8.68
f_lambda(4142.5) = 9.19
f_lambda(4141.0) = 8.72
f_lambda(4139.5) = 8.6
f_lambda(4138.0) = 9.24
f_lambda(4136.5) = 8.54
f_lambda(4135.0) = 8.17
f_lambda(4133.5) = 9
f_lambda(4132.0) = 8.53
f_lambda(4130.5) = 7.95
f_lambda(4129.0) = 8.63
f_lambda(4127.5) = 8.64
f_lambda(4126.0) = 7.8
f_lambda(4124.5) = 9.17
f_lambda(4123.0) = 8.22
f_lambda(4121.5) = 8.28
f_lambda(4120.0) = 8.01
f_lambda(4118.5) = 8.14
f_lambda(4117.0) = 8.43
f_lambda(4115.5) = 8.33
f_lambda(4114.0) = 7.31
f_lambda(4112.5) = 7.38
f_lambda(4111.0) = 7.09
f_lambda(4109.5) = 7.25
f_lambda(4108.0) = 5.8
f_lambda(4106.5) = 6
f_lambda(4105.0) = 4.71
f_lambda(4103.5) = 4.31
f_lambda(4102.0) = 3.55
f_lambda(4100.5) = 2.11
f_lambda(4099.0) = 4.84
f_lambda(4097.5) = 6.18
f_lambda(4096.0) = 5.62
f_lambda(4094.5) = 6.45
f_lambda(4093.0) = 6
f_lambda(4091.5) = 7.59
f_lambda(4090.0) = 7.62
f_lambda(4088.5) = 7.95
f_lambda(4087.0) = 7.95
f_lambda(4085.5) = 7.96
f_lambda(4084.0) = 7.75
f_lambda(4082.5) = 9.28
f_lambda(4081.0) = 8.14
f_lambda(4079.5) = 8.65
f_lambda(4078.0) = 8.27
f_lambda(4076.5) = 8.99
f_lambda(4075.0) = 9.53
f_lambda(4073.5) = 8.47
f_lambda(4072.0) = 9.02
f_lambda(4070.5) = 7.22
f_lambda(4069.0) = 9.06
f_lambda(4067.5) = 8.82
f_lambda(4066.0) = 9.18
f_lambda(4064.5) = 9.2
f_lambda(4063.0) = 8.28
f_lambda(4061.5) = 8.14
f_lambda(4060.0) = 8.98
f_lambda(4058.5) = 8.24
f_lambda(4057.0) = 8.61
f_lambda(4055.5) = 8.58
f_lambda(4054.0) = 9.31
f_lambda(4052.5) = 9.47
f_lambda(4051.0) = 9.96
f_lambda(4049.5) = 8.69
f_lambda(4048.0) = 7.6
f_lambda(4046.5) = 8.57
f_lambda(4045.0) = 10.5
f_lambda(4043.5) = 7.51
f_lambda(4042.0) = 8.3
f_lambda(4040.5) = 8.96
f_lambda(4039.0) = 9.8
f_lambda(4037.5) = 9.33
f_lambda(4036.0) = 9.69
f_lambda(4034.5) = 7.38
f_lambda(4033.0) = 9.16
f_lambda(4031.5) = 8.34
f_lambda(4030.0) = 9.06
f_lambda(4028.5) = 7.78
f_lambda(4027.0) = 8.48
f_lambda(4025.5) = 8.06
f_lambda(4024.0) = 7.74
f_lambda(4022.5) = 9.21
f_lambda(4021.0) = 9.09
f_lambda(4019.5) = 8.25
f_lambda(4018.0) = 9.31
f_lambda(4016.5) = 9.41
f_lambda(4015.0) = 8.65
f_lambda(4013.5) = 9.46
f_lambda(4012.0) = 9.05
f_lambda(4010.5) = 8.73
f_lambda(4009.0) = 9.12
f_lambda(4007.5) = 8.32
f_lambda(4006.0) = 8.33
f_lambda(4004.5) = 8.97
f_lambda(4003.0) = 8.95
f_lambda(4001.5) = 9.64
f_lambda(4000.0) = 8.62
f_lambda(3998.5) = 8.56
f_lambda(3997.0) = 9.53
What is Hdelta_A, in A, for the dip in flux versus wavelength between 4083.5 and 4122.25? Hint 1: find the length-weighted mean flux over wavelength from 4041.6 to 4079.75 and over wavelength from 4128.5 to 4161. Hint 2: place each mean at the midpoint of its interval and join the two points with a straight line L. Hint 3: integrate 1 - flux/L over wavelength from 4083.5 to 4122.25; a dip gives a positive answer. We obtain 9.0 A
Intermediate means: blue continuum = 8.74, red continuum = 8.51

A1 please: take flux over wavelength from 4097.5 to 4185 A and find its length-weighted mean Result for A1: 7.81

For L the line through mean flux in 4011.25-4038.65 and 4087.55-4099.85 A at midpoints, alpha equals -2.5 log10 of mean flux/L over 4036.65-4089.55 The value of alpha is -0.16 mag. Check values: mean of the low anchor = 8.76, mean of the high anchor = 6.52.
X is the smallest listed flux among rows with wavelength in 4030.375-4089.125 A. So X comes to 7.22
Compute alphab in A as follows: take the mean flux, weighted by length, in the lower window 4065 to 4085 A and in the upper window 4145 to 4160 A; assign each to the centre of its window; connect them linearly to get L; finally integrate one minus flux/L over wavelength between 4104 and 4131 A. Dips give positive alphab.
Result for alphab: 2.85 A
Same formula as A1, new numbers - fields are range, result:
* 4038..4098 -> 8.37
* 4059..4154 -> 7.79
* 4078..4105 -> 6.58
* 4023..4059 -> 8.72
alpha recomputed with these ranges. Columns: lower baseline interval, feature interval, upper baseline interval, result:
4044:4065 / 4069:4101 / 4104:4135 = 0.117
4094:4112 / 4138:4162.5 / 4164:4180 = -0.165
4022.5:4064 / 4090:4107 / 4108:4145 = 0.499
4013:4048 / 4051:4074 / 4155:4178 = -0.014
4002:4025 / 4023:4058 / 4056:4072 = -0.003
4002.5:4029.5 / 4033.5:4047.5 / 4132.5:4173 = -0.025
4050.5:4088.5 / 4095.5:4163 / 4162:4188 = 0.110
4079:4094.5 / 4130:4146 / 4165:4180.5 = -0.081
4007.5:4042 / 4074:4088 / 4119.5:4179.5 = 0.015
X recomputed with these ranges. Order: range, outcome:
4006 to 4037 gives 7.38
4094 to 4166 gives 2.11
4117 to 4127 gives 7.8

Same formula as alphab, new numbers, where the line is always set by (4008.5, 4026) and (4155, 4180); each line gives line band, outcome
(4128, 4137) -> -0.13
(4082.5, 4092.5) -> 0.79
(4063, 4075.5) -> -0.21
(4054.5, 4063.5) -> 0.17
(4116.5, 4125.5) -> 0.05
